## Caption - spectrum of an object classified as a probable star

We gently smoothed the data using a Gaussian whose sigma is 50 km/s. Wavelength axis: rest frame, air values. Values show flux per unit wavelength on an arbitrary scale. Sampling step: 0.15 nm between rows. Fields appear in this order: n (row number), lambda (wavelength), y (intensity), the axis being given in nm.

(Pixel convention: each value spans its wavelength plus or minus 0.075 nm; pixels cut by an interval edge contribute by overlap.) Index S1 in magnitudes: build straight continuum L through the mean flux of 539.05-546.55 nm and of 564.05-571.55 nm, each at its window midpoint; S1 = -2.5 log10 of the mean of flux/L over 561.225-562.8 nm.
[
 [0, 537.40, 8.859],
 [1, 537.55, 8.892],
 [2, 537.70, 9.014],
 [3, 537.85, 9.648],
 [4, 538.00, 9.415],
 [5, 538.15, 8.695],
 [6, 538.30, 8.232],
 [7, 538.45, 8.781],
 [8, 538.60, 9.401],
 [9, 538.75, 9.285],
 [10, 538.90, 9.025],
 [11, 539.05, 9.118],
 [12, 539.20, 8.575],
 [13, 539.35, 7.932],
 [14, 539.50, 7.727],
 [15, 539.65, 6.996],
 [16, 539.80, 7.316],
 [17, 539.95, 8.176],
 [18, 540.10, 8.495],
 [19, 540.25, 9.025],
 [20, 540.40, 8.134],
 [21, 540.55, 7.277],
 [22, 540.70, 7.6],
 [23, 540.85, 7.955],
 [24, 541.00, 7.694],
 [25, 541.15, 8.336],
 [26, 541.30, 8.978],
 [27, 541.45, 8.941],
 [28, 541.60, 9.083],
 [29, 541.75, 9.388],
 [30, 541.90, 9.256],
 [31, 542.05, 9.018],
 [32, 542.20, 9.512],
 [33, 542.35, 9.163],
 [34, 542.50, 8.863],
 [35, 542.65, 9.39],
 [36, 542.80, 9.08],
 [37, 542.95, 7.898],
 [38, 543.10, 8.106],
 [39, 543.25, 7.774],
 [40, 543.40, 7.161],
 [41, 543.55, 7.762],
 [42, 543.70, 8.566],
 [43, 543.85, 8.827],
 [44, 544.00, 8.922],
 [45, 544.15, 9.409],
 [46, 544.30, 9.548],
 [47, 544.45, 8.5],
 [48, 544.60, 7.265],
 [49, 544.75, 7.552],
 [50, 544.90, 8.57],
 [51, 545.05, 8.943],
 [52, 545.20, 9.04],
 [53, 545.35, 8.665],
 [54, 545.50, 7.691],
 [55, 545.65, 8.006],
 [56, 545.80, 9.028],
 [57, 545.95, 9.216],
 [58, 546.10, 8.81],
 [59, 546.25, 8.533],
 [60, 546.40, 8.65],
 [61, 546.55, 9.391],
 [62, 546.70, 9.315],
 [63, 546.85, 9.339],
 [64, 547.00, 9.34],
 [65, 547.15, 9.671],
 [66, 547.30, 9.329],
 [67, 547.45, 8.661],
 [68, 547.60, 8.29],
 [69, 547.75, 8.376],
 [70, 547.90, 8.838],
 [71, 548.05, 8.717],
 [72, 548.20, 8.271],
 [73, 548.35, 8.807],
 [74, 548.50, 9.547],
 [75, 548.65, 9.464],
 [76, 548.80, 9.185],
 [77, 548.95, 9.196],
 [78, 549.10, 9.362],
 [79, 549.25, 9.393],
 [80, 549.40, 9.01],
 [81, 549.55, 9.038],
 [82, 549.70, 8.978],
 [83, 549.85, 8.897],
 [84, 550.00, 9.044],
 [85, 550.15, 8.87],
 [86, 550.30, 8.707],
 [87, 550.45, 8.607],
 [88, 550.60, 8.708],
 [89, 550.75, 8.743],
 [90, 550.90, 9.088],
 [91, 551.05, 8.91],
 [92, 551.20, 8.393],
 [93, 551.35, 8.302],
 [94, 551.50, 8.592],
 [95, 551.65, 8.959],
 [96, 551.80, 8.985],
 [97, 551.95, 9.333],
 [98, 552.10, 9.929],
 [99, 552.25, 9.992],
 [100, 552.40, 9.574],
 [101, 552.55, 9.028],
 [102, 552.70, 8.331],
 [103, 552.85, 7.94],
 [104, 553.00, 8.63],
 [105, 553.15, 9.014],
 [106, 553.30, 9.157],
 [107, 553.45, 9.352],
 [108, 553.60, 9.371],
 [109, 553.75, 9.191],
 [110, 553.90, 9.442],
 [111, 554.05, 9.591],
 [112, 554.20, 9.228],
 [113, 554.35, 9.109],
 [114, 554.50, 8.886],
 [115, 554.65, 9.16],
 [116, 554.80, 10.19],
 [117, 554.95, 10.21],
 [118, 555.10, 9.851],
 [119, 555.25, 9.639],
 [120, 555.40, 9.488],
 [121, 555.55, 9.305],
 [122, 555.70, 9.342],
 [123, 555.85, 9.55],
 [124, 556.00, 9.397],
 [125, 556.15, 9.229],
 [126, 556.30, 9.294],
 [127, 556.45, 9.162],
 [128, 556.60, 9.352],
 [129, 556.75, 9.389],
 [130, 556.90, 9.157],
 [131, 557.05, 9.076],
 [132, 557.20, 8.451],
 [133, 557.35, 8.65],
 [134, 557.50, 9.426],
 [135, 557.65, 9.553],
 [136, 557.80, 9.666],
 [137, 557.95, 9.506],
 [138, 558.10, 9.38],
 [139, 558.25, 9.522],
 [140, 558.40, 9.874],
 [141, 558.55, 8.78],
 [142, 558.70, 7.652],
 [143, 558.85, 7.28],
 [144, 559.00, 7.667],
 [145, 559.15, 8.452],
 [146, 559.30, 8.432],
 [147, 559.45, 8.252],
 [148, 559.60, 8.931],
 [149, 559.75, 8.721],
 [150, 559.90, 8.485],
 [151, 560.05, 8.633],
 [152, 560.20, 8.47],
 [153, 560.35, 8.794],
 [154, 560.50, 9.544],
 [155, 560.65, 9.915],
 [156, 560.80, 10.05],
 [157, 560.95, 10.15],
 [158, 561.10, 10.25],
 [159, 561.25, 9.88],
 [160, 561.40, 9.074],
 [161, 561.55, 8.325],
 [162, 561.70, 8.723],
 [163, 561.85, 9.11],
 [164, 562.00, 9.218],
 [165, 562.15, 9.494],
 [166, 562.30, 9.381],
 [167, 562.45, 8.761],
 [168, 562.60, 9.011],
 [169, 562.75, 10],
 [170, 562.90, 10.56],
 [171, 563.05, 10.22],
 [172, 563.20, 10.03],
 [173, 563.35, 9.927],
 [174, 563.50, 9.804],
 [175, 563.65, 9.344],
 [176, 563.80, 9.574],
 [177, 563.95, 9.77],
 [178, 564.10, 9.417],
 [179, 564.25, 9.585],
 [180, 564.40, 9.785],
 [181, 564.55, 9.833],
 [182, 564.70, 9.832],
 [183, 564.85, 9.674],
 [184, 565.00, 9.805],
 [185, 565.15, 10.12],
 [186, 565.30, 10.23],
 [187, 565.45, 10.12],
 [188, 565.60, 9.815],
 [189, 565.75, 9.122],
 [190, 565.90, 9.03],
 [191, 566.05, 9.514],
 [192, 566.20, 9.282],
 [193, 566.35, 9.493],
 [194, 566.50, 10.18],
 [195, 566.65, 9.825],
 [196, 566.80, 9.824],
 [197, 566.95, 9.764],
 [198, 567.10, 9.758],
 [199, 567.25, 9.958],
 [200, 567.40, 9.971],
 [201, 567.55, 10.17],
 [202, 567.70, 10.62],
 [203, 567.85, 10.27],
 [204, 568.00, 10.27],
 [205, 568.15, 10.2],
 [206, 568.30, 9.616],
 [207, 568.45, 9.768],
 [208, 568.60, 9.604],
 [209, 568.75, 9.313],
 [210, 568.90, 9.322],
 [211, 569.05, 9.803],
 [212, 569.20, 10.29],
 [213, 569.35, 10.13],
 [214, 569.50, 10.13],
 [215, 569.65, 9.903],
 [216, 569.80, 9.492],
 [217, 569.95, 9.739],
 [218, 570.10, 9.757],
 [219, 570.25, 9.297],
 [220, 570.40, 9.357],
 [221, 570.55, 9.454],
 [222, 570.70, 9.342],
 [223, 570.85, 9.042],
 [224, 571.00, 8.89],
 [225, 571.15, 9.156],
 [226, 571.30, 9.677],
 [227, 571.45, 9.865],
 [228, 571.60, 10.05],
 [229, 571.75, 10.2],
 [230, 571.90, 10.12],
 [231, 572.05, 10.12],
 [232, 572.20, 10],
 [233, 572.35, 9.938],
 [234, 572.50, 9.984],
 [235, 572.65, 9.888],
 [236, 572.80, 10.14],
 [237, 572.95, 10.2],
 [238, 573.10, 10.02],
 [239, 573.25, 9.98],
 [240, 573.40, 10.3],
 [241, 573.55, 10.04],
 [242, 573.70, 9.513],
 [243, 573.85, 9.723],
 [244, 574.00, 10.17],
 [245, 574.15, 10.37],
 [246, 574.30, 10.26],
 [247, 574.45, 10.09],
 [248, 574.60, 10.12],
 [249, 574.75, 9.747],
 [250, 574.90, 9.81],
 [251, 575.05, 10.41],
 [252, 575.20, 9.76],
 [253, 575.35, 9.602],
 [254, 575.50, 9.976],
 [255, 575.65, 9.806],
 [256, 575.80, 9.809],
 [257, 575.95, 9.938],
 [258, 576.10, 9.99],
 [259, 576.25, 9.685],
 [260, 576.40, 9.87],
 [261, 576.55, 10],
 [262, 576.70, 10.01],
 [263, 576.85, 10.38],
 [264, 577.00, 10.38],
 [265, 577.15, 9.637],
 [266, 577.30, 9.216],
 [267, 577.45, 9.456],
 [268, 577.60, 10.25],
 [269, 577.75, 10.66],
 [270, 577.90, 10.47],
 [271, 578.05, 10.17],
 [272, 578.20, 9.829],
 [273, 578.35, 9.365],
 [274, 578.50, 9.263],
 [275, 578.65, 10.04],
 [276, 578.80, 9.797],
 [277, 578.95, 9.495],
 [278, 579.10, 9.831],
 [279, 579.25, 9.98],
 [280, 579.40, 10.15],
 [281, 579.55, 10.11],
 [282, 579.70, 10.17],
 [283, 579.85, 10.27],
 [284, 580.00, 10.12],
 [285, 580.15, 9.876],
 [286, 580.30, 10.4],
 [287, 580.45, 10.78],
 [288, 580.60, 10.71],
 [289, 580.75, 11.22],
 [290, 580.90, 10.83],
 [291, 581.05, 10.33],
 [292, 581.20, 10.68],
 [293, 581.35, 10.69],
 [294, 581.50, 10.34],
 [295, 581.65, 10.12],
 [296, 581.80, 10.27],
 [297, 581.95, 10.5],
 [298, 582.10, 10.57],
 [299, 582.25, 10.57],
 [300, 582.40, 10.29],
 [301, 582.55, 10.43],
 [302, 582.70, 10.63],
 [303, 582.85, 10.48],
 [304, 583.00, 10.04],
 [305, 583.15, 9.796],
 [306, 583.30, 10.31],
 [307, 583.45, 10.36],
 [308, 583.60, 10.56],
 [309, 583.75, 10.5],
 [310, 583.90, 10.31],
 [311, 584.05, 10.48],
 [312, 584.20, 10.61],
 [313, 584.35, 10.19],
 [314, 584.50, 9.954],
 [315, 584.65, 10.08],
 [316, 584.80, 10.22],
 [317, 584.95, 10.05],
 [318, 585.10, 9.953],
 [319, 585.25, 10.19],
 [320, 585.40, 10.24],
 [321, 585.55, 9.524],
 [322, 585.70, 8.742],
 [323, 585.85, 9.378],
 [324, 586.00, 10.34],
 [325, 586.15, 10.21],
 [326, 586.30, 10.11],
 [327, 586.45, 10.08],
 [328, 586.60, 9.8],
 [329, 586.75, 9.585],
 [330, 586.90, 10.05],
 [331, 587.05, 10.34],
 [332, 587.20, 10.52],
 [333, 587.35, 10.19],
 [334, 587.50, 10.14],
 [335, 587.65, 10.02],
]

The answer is 0.03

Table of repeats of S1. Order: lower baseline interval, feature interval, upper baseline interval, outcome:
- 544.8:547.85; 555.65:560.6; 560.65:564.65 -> 0.052 mag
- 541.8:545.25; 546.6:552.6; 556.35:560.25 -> -0.038 mag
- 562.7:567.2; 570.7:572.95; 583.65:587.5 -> 0.009 mag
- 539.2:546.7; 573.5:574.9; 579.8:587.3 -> -0.016 mag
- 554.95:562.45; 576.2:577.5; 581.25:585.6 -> 0.013 mag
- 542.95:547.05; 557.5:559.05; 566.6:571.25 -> 0.034 mag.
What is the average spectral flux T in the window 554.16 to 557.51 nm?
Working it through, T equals 9.33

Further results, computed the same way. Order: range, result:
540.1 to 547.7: 8.65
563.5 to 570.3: 9.79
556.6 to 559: 8.99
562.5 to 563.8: 9.82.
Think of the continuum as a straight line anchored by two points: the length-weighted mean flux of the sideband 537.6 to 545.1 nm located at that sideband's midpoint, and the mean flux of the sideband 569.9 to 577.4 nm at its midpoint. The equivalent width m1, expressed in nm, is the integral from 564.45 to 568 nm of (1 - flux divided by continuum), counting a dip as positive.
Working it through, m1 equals -0.11 nm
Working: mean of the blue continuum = 8.55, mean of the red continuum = 9.86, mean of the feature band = 9.84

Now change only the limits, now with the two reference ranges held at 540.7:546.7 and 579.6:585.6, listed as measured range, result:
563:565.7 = -0.08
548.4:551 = -0.05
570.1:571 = 0.05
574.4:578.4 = 0.05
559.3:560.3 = 0.08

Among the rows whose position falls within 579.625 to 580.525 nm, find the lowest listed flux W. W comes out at 9.876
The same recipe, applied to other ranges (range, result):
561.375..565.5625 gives 8.325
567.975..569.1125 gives 9.313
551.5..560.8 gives 7.28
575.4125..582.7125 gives 9.216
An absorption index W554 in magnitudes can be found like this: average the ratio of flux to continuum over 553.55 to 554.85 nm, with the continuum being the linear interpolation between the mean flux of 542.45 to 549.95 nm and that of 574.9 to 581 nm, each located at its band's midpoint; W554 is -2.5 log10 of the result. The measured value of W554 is -0.03 mag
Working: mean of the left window 8.76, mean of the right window 10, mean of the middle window 9.34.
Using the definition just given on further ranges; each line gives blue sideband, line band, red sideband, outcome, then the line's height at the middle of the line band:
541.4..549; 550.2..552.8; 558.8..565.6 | 0.007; 8.99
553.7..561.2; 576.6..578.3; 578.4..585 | 0.006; 10.1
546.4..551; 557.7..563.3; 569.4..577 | 0.032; 9.42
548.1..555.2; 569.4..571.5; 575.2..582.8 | 0.034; 9.81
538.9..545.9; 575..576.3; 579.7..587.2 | 0.003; 9.91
